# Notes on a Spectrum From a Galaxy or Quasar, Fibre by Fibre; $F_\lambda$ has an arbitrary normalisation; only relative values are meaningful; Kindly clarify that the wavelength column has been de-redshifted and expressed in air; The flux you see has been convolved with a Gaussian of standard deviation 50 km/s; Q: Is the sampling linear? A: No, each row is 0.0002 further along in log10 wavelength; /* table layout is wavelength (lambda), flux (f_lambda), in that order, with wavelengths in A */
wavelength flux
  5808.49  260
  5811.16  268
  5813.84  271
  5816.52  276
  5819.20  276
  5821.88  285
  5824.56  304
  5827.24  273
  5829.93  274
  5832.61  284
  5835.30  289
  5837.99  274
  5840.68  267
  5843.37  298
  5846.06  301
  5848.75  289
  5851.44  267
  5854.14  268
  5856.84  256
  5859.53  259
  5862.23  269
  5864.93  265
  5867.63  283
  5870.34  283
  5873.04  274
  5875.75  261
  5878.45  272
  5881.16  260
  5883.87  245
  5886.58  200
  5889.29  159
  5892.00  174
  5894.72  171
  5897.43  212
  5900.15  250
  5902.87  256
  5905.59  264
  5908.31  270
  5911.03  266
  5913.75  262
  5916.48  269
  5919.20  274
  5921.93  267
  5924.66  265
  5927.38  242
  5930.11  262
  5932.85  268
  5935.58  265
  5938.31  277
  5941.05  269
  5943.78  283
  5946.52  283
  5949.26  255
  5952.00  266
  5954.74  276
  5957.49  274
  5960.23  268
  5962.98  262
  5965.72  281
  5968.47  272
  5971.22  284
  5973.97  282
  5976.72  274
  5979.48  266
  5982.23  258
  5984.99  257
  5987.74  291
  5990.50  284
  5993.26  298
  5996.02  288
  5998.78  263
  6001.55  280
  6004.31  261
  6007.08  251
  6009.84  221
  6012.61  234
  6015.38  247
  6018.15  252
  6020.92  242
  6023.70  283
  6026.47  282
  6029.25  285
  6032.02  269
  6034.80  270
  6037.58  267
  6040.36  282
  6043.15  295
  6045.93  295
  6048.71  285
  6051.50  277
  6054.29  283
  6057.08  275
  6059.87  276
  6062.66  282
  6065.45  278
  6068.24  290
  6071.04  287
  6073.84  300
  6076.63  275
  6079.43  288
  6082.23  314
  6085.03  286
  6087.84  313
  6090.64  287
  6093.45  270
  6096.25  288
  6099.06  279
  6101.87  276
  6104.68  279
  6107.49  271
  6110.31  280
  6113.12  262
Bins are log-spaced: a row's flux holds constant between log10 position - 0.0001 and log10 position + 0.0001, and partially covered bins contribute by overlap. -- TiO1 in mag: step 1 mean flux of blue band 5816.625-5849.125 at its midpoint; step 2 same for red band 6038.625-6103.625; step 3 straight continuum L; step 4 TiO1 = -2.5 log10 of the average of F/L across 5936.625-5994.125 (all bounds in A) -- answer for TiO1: 0.04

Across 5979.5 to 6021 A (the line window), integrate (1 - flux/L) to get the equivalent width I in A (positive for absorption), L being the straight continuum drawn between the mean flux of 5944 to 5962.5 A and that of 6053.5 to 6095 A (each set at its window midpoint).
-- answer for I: 2.2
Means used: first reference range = 271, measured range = 263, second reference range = 287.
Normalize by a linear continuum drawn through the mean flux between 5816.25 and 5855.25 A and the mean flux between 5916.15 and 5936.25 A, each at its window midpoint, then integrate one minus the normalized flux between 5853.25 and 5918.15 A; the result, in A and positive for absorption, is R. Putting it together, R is 5.76 A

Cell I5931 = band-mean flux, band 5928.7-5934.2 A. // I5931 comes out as 264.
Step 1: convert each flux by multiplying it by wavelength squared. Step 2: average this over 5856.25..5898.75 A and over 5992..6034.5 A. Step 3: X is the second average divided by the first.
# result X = 1.15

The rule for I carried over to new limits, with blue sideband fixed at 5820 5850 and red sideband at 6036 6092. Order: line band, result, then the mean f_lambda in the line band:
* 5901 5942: 3.0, 265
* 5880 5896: 4.7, 201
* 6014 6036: 1.6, 266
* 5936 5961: 1.2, 272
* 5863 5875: 0.4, 275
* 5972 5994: 0.8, 276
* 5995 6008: 0.8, 269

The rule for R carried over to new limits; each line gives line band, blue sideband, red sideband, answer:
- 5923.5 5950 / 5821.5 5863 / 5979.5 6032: 0.4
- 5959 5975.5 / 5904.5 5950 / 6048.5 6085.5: -0.1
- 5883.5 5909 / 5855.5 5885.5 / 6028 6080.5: 4.8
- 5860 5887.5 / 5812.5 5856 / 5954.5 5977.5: 1.7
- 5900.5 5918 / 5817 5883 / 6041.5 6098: 1.0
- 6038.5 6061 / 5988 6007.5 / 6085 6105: -0.2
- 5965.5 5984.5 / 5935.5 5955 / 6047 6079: 0.1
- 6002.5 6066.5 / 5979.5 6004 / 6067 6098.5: 3.1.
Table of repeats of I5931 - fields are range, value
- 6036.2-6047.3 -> 285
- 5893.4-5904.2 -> 222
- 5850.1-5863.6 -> 264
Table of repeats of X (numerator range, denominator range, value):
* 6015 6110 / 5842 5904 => 1.19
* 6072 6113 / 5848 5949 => 1.19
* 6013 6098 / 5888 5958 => 1.16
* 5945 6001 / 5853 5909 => 1.16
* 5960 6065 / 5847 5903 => 1.16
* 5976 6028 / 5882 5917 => 1.19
